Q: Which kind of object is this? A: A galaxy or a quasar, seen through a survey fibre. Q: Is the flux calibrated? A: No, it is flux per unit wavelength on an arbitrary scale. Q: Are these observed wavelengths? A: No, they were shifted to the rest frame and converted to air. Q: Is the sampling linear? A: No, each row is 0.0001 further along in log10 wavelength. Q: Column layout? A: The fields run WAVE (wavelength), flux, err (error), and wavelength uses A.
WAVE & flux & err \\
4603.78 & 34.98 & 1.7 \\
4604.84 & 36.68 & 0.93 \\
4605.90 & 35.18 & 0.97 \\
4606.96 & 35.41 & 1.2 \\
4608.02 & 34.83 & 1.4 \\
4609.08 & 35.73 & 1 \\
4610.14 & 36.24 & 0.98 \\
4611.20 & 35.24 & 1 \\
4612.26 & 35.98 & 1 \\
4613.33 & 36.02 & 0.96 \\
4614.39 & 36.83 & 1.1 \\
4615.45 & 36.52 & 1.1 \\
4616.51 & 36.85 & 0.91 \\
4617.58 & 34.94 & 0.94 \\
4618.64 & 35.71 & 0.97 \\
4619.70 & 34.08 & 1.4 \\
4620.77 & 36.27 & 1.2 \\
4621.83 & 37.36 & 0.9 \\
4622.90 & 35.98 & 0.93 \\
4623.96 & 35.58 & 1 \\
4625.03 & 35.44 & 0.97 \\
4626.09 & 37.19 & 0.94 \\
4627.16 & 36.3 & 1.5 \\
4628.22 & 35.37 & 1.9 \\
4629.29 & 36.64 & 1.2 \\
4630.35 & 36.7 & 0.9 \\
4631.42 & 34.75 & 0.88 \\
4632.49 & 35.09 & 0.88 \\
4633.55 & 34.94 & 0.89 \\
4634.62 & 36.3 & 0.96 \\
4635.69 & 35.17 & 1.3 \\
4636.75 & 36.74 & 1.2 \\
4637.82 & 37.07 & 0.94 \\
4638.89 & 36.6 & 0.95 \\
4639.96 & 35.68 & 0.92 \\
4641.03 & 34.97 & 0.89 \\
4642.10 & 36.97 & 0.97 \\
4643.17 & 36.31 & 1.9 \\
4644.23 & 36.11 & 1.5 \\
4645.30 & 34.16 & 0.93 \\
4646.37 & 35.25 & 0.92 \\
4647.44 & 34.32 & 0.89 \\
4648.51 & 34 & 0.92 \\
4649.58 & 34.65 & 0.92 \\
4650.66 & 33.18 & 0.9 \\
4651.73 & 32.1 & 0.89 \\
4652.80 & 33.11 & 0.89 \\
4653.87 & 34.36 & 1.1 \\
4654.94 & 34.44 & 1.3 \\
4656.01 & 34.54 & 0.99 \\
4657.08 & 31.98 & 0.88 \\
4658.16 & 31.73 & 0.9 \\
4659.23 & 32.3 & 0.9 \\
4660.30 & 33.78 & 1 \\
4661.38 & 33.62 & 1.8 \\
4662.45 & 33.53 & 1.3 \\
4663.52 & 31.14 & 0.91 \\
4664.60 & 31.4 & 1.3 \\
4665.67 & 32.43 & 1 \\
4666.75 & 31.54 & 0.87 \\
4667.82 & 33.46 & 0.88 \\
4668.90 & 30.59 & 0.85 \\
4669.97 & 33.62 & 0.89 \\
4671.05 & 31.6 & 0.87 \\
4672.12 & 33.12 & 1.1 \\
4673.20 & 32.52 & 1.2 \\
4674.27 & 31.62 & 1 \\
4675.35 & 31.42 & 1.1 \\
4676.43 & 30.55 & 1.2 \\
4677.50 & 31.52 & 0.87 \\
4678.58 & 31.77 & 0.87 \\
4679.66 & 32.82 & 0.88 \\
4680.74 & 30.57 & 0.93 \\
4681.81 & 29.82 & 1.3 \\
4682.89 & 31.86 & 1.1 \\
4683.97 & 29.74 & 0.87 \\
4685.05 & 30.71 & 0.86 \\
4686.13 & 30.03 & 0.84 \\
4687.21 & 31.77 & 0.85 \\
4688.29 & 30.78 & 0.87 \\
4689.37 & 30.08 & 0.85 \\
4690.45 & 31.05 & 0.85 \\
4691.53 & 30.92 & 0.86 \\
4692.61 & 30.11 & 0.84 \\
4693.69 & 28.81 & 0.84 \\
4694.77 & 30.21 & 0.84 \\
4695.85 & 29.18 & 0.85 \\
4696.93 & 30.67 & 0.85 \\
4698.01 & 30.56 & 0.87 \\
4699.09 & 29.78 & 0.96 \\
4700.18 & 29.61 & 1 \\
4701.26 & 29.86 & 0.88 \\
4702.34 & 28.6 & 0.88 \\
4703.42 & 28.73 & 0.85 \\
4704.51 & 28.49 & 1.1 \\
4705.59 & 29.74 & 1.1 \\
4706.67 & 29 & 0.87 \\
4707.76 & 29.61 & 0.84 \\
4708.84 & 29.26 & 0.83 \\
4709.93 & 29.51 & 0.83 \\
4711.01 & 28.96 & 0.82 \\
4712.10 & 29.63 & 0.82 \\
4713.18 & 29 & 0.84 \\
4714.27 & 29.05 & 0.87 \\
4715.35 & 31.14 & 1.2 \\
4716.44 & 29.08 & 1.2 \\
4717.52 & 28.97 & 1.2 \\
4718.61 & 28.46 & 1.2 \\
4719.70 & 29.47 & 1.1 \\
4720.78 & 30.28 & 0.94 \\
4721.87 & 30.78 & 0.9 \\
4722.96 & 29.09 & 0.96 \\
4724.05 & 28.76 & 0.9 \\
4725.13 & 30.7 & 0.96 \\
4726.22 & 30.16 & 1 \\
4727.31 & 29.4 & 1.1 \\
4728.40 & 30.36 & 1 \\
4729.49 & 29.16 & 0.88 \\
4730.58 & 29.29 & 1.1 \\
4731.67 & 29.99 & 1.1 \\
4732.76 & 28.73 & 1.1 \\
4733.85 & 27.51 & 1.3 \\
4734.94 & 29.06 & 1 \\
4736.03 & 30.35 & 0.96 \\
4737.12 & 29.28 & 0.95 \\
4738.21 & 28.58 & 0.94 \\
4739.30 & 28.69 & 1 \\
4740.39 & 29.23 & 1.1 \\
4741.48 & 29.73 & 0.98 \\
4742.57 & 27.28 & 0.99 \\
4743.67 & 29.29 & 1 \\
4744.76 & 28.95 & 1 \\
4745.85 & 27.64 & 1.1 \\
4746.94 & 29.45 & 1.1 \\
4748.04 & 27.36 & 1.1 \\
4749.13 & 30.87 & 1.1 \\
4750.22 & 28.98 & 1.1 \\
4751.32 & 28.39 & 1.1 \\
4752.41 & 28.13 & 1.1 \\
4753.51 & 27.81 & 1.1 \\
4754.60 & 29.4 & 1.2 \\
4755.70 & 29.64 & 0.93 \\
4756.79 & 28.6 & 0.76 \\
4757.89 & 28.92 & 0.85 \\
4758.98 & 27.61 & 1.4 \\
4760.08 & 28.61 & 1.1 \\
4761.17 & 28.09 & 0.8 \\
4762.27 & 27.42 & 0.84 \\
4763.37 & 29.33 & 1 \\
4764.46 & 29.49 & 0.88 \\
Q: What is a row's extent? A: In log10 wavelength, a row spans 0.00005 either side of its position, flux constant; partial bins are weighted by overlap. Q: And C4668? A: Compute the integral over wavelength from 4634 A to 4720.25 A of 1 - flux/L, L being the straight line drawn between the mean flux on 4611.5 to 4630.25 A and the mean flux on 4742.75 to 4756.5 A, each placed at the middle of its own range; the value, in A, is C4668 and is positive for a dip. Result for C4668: 2.86 A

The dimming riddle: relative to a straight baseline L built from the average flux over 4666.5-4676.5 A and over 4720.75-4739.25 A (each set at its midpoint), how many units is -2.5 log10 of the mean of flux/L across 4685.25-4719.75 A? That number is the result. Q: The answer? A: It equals 0.036 mag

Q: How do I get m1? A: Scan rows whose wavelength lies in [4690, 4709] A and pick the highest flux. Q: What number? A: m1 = 31.05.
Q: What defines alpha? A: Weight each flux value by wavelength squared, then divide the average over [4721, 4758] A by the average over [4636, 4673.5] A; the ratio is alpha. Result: 0.89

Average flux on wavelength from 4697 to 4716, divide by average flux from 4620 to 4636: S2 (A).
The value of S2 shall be 0.8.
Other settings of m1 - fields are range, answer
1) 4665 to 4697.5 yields 33.62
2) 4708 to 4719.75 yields 31.14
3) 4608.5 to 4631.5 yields 37.36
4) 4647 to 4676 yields 34.65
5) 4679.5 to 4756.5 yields 32.82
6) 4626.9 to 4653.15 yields 37.07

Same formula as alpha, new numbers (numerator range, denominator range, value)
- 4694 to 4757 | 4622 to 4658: 0.86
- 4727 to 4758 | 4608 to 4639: 0.85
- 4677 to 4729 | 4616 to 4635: 0.86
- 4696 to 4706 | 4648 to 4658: 0.90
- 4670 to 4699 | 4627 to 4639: 0.88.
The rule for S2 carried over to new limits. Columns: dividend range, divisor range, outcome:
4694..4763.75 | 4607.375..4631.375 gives 0.81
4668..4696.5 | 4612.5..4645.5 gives 0.86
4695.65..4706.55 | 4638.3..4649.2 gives 0.83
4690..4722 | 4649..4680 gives 0.91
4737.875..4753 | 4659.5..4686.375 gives 0.90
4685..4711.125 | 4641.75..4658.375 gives 0.87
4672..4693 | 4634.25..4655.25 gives 0.89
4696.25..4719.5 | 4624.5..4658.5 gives 0.84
